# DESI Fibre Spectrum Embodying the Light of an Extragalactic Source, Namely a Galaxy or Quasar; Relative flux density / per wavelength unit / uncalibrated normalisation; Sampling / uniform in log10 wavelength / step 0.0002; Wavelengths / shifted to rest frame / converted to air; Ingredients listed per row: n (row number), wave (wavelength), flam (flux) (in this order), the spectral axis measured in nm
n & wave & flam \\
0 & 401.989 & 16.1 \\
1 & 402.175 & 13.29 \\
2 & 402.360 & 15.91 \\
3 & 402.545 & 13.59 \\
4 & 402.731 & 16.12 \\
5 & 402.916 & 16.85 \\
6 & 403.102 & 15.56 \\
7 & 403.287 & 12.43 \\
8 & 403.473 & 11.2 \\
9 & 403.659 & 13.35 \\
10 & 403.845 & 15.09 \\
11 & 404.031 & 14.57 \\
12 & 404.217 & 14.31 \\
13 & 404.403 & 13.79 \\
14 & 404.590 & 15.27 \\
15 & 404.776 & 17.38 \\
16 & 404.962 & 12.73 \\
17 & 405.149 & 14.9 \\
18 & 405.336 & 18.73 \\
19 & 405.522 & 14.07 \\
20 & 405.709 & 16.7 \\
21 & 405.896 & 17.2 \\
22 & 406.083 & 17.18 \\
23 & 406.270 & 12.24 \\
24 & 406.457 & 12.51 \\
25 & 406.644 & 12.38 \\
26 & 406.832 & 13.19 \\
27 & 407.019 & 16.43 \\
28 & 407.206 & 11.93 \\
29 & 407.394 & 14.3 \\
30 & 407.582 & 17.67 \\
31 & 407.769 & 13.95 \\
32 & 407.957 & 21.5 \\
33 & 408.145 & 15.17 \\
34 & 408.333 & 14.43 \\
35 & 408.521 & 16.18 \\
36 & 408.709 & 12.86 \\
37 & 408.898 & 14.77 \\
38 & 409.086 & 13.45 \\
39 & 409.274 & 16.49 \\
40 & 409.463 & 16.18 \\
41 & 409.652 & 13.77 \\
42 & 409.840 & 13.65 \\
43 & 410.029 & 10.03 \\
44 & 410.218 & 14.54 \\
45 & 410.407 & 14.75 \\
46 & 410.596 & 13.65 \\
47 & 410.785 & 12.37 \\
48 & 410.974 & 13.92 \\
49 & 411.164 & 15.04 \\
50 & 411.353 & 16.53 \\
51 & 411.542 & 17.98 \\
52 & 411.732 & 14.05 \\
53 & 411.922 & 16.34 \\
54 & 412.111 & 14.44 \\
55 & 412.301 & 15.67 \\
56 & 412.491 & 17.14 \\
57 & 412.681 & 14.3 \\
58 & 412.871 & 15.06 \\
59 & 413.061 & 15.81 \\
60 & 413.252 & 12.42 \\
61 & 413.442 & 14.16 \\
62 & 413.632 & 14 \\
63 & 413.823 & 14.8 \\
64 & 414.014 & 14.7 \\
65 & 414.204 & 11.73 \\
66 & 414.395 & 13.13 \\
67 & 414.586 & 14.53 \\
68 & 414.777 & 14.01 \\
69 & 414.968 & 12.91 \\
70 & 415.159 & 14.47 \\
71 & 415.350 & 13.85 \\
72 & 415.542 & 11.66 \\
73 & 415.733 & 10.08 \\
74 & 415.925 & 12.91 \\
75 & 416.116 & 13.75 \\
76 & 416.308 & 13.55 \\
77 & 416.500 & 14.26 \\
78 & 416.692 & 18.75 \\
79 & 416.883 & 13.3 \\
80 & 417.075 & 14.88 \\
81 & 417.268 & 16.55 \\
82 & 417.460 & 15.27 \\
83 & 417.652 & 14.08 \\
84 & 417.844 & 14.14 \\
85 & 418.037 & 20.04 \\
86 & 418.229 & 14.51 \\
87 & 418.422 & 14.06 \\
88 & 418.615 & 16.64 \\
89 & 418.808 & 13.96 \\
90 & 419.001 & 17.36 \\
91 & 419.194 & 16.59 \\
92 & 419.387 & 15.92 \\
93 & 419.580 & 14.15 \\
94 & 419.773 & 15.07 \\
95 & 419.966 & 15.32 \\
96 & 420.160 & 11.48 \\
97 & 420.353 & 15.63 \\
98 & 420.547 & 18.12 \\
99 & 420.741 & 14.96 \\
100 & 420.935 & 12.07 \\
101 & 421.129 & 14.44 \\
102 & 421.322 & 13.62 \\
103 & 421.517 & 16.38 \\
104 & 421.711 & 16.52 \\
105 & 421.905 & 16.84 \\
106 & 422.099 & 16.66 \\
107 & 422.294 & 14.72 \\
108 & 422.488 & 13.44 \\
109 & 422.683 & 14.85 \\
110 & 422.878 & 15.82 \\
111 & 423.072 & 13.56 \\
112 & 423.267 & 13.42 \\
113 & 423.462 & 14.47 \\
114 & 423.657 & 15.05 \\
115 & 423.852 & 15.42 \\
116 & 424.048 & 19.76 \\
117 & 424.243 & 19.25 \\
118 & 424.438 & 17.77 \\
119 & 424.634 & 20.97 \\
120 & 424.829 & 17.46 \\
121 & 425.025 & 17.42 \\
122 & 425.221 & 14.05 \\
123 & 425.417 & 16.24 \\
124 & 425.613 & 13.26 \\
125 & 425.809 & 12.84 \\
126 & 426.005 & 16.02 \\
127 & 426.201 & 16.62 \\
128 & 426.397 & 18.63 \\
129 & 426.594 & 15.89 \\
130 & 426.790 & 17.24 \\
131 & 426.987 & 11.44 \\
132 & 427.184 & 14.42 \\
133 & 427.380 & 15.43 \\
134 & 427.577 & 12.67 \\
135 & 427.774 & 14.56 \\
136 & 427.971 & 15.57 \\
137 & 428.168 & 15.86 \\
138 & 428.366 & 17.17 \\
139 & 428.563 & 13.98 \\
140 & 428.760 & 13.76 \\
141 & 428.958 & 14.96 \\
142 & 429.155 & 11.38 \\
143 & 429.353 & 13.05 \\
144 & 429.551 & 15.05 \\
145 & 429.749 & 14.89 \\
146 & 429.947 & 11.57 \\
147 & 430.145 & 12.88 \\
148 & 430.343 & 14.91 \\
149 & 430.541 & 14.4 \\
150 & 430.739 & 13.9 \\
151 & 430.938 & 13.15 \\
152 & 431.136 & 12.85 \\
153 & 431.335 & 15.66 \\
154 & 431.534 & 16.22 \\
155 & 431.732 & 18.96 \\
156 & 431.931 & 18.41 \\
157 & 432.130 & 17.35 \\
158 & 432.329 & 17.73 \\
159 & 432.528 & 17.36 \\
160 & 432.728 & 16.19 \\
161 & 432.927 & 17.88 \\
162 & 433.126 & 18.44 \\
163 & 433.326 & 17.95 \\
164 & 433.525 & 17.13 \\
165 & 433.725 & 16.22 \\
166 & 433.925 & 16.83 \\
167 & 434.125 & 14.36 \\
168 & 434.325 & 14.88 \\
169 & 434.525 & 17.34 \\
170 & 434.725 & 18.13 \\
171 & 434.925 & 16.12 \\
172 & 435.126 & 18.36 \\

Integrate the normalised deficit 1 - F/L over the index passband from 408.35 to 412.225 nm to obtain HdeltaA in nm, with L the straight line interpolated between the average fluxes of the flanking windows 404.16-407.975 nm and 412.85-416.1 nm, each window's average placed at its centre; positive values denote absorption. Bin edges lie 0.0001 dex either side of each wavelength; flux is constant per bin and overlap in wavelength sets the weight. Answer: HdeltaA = -0.08 nm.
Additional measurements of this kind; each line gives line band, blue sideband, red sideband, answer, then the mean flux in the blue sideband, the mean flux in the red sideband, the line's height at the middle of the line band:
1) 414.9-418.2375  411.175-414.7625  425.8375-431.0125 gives 0.08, 14.8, 14.6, 14.8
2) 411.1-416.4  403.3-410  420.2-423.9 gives 0.22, 14.8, 15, 14.9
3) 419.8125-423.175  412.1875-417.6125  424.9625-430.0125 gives -0.11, 14.2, 14.8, 14.5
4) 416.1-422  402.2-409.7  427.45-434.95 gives -0.01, 14.9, 15.5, 15.2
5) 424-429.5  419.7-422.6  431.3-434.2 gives 0.15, 15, 17.2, 16.1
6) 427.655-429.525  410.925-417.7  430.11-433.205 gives 0.15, 14.4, 16.1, 15.8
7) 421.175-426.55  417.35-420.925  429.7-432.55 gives -0.22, 15.3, 15.3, 15.3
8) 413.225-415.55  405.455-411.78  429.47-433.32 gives 0.21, 14.7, 15.7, 15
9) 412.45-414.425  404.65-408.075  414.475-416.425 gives -0.09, 15.3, 13.2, 13.6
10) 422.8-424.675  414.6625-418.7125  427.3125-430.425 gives -0.28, 14.5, 14.2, 14.3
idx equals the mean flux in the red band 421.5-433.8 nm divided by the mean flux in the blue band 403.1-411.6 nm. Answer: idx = 1.06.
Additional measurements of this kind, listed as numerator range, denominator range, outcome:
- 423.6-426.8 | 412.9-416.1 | 1.24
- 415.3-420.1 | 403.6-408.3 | 0.98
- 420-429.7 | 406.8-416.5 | 1.06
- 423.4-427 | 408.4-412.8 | 1.12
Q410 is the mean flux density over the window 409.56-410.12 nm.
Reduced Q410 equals 12.5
